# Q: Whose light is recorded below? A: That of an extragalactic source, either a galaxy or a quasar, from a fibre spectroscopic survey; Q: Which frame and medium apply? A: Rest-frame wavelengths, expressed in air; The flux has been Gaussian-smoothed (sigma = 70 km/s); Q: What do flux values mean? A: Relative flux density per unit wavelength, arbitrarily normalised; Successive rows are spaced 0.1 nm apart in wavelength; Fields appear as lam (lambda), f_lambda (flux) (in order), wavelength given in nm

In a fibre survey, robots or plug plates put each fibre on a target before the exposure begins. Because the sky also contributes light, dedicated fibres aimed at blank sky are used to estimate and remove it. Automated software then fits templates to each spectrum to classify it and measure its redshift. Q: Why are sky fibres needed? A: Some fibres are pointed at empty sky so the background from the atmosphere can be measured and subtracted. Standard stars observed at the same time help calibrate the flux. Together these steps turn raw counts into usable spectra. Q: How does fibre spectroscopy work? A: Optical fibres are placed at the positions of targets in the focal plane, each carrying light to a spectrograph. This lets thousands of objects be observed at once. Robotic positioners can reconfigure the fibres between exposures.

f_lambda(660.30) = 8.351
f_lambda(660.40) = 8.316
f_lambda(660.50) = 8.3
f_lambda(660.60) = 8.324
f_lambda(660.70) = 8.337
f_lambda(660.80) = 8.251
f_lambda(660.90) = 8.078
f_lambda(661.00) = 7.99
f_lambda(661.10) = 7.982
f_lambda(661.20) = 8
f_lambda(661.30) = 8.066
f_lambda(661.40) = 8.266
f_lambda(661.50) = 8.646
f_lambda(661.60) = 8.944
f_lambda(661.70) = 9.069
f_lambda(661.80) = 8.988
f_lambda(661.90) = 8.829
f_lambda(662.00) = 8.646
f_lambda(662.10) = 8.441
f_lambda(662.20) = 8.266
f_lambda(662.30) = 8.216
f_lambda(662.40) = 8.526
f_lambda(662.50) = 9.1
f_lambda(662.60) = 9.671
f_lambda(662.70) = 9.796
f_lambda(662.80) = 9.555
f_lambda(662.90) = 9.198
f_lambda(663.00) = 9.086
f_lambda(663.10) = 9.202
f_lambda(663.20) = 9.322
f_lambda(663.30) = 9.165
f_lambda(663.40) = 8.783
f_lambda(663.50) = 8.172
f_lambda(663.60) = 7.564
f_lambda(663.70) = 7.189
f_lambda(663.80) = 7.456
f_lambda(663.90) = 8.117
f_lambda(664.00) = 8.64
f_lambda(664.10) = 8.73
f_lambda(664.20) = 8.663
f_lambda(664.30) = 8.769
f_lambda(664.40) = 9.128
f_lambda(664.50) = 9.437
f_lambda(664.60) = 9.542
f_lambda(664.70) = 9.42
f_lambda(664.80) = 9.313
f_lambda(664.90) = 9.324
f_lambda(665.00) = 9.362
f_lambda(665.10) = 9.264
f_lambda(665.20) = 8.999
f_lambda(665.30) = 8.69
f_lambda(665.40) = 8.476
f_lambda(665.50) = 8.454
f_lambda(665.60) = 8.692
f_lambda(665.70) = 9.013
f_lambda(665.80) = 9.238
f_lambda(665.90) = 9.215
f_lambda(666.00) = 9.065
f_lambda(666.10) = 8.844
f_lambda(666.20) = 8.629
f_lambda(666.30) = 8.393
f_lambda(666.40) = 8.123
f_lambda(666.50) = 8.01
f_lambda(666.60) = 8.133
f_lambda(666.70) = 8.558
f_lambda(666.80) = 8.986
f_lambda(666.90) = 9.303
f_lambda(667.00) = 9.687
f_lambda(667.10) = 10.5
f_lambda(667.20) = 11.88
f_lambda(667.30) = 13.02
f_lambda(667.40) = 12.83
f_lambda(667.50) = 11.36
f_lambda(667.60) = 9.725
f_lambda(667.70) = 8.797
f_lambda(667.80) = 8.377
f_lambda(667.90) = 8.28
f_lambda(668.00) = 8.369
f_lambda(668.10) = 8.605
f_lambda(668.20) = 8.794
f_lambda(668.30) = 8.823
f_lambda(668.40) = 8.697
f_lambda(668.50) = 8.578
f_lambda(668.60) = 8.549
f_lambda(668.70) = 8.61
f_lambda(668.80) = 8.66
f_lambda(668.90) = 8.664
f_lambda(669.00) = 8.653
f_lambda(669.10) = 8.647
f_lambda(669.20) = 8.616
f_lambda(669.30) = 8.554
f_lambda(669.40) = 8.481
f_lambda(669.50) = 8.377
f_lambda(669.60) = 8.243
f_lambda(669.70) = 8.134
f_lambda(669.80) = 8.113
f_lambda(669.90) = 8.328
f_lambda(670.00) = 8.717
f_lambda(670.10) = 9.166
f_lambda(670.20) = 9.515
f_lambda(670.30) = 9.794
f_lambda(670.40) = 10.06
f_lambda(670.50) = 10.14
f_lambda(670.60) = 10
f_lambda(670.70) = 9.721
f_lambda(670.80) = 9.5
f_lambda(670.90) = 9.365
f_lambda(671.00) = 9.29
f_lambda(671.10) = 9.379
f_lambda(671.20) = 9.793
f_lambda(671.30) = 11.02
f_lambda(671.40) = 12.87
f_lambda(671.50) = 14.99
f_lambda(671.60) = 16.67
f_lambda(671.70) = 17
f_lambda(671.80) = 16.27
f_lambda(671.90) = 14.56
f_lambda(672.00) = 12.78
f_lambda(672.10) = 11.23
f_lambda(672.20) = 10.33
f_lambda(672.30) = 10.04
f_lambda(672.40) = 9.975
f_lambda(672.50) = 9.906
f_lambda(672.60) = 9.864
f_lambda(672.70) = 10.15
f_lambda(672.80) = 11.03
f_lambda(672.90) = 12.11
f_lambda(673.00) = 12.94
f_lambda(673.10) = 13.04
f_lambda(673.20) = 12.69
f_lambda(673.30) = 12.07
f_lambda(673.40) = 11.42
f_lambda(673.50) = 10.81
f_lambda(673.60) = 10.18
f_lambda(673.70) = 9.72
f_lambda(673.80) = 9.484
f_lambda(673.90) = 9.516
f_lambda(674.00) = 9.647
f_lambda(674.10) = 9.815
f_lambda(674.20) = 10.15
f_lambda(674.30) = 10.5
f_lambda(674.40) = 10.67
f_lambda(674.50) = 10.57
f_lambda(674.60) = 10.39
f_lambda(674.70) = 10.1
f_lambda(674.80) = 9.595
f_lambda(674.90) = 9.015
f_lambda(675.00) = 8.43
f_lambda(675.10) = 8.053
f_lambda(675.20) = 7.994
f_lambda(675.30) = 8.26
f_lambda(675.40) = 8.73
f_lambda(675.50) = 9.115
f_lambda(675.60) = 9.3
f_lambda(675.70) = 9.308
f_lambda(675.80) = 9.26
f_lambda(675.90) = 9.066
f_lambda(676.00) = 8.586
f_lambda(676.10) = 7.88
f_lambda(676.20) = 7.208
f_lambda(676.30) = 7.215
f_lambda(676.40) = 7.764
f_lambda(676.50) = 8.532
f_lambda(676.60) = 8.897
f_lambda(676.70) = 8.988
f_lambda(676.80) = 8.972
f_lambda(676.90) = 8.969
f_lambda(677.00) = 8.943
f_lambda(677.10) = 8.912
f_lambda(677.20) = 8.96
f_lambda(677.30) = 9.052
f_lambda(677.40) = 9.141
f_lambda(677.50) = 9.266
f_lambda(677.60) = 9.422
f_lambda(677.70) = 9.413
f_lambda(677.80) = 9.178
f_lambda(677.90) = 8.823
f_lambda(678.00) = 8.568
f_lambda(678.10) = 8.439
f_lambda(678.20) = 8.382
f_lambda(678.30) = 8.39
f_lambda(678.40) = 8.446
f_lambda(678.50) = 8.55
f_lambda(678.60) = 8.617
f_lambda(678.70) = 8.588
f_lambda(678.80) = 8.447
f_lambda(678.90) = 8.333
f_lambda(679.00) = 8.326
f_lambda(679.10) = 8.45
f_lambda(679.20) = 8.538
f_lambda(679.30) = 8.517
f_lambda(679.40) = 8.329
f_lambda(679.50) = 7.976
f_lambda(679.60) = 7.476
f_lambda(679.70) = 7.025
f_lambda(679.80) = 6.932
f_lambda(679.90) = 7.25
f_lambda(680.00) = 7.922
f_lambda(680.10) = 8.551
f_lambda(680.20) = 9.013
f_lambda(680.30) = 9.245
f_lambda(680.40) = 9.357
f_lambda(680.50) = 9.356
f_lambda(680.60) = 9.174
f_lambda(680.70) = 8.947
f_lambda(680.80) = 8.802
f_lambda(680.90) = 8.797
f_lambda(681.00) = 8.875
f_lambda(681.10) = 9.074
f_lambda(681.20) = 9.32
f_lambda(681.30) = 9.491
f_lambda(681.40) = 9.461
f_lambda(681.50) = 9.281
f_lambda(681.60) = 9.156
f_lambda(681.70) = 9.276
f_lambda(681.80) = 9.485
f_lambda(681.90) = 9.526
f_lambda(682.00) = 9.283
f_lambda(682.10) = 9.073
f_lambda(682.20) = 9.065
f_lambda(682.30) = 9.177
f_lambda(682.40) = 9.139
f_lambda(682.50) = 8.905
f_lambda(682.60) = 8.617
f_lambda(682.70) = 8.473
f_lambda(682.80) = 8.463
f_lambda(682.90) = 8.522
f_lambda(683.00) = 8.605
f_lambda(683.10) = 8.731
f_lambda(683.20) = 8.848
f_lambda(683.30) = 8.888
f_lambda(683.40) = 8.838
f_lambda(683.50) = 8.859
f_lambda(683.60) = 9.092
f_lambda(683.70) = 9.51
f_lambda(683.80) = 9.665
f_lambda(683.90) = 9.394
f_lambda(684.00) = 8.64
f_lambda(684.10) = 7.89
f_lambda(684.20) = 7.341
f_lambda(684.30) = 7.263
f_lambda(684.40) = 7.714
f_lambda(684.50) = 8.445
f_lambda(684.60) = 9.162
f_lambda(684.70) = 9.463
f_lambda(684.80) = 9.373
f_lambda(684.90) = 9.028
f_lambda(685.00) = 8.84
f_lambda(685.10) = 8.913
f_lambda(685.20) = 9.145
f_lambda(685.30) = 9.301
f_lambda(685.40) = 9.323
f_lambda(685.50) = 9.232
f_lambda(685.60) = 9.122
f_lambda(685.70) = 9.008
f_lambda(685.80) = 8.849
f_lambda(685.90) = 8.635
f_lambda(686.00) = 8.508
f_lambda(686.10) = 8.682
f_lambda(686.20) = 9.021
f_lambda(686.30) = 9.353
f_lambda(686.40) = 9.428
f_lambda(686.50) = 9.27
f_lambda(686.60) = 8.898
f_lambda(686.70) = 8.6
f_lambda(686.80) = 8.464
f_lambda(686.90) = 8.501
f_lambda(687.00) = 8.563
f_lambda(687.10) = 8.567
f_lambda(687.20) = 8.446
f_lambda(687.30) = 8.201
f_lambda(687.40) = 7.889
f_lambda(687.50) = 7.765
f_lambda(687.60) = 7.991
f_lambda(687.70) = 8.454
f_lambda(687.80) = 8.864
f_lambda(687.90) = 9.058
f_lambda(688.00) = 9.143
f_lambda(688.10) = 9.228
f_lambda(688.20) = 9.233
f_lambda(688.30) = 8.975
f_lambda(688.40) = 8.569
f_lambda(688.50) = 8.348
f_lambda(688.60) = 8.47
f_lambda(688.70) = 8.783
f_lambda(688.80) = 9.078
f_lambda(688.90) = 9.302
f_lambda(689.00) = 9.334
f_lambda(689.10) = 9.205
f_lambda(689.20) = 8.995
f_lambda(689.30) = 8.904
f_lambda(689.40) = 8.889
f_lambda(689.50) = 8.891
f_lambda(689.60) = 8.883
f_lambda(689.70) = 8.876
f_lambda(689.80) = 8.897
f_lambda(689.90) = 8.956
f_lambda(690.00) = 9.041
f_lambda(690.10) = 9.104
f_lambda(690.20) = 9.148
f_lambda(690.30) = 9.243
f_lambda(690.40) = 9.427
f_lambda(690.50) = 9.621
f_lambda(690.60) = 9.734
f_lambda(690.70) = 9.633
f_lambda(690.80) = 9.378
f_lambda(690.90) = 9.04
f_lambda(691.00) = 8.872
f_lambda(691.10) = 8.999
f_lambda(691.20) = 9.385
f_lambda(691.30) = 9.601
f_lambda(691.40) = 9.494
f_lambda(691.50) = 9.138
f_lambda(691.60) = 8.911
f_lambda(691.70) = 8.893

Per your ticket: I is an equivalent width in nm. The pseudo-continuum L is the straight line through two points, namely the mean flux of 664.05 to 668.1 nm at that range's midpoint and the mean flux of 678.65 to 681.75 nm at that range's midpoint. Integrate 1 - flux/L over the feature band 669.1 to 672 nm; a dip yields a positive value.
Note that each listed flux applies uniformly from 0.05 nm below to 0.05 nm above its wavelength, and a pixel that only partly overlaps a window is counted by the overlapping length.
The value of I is -0.48 nm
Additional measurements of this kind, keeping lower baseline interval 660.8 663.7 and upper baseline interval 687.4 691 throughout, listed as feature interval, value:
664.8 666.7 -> -0.017 nm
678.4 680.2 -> 0.145 nm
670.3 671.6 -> -0.290 nm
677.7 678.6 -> 0.020 nm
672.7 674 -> -0.349 nm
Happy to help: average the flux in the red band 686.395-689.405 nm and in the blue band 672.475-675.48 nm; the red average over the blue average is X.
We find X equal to 0.9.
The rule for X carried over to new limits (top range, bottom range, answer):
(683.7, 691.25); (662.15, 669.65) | 0.99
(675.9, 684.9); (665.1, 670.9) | 0.96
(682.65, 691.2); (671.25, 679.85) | 0.91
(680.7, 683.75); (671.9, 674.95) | 0.84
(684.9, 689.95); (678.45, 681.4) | 1.03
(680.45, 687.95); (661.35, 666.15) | 1.00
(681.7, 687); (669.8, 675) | 0.82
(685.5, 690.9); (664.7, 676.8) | 0.91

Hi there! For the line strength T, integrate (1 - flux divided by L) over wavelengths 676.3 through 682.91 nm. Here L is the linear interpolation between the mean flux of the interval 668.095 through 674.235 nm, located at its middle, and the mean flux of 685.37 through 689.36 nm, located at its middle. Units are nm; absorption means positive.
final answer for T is 0.54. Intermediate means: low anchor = 10.3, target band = 8.74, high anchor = 8.8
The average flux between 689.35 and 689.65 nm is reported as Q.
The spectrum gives 8.89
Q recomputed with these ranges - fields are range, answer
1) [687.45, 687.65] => 7.88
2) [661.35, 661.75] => 8.73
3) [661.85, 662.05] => 8.74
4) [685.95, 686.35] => 8.89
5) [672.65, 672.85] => 10.6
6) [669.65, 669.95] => 8.19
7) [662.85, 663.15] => 9.16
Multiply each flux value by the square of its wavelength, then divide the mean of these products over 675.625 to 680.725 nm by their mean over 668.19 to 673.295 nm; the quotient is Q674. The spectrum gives 0.84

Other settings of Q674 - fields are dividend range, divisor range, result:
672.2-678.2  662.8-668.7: 1.09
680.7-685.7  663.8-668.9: 1.03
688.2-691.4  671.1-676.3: 0.90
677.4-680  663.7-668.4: 0.95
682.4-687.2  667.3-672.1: 0.92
